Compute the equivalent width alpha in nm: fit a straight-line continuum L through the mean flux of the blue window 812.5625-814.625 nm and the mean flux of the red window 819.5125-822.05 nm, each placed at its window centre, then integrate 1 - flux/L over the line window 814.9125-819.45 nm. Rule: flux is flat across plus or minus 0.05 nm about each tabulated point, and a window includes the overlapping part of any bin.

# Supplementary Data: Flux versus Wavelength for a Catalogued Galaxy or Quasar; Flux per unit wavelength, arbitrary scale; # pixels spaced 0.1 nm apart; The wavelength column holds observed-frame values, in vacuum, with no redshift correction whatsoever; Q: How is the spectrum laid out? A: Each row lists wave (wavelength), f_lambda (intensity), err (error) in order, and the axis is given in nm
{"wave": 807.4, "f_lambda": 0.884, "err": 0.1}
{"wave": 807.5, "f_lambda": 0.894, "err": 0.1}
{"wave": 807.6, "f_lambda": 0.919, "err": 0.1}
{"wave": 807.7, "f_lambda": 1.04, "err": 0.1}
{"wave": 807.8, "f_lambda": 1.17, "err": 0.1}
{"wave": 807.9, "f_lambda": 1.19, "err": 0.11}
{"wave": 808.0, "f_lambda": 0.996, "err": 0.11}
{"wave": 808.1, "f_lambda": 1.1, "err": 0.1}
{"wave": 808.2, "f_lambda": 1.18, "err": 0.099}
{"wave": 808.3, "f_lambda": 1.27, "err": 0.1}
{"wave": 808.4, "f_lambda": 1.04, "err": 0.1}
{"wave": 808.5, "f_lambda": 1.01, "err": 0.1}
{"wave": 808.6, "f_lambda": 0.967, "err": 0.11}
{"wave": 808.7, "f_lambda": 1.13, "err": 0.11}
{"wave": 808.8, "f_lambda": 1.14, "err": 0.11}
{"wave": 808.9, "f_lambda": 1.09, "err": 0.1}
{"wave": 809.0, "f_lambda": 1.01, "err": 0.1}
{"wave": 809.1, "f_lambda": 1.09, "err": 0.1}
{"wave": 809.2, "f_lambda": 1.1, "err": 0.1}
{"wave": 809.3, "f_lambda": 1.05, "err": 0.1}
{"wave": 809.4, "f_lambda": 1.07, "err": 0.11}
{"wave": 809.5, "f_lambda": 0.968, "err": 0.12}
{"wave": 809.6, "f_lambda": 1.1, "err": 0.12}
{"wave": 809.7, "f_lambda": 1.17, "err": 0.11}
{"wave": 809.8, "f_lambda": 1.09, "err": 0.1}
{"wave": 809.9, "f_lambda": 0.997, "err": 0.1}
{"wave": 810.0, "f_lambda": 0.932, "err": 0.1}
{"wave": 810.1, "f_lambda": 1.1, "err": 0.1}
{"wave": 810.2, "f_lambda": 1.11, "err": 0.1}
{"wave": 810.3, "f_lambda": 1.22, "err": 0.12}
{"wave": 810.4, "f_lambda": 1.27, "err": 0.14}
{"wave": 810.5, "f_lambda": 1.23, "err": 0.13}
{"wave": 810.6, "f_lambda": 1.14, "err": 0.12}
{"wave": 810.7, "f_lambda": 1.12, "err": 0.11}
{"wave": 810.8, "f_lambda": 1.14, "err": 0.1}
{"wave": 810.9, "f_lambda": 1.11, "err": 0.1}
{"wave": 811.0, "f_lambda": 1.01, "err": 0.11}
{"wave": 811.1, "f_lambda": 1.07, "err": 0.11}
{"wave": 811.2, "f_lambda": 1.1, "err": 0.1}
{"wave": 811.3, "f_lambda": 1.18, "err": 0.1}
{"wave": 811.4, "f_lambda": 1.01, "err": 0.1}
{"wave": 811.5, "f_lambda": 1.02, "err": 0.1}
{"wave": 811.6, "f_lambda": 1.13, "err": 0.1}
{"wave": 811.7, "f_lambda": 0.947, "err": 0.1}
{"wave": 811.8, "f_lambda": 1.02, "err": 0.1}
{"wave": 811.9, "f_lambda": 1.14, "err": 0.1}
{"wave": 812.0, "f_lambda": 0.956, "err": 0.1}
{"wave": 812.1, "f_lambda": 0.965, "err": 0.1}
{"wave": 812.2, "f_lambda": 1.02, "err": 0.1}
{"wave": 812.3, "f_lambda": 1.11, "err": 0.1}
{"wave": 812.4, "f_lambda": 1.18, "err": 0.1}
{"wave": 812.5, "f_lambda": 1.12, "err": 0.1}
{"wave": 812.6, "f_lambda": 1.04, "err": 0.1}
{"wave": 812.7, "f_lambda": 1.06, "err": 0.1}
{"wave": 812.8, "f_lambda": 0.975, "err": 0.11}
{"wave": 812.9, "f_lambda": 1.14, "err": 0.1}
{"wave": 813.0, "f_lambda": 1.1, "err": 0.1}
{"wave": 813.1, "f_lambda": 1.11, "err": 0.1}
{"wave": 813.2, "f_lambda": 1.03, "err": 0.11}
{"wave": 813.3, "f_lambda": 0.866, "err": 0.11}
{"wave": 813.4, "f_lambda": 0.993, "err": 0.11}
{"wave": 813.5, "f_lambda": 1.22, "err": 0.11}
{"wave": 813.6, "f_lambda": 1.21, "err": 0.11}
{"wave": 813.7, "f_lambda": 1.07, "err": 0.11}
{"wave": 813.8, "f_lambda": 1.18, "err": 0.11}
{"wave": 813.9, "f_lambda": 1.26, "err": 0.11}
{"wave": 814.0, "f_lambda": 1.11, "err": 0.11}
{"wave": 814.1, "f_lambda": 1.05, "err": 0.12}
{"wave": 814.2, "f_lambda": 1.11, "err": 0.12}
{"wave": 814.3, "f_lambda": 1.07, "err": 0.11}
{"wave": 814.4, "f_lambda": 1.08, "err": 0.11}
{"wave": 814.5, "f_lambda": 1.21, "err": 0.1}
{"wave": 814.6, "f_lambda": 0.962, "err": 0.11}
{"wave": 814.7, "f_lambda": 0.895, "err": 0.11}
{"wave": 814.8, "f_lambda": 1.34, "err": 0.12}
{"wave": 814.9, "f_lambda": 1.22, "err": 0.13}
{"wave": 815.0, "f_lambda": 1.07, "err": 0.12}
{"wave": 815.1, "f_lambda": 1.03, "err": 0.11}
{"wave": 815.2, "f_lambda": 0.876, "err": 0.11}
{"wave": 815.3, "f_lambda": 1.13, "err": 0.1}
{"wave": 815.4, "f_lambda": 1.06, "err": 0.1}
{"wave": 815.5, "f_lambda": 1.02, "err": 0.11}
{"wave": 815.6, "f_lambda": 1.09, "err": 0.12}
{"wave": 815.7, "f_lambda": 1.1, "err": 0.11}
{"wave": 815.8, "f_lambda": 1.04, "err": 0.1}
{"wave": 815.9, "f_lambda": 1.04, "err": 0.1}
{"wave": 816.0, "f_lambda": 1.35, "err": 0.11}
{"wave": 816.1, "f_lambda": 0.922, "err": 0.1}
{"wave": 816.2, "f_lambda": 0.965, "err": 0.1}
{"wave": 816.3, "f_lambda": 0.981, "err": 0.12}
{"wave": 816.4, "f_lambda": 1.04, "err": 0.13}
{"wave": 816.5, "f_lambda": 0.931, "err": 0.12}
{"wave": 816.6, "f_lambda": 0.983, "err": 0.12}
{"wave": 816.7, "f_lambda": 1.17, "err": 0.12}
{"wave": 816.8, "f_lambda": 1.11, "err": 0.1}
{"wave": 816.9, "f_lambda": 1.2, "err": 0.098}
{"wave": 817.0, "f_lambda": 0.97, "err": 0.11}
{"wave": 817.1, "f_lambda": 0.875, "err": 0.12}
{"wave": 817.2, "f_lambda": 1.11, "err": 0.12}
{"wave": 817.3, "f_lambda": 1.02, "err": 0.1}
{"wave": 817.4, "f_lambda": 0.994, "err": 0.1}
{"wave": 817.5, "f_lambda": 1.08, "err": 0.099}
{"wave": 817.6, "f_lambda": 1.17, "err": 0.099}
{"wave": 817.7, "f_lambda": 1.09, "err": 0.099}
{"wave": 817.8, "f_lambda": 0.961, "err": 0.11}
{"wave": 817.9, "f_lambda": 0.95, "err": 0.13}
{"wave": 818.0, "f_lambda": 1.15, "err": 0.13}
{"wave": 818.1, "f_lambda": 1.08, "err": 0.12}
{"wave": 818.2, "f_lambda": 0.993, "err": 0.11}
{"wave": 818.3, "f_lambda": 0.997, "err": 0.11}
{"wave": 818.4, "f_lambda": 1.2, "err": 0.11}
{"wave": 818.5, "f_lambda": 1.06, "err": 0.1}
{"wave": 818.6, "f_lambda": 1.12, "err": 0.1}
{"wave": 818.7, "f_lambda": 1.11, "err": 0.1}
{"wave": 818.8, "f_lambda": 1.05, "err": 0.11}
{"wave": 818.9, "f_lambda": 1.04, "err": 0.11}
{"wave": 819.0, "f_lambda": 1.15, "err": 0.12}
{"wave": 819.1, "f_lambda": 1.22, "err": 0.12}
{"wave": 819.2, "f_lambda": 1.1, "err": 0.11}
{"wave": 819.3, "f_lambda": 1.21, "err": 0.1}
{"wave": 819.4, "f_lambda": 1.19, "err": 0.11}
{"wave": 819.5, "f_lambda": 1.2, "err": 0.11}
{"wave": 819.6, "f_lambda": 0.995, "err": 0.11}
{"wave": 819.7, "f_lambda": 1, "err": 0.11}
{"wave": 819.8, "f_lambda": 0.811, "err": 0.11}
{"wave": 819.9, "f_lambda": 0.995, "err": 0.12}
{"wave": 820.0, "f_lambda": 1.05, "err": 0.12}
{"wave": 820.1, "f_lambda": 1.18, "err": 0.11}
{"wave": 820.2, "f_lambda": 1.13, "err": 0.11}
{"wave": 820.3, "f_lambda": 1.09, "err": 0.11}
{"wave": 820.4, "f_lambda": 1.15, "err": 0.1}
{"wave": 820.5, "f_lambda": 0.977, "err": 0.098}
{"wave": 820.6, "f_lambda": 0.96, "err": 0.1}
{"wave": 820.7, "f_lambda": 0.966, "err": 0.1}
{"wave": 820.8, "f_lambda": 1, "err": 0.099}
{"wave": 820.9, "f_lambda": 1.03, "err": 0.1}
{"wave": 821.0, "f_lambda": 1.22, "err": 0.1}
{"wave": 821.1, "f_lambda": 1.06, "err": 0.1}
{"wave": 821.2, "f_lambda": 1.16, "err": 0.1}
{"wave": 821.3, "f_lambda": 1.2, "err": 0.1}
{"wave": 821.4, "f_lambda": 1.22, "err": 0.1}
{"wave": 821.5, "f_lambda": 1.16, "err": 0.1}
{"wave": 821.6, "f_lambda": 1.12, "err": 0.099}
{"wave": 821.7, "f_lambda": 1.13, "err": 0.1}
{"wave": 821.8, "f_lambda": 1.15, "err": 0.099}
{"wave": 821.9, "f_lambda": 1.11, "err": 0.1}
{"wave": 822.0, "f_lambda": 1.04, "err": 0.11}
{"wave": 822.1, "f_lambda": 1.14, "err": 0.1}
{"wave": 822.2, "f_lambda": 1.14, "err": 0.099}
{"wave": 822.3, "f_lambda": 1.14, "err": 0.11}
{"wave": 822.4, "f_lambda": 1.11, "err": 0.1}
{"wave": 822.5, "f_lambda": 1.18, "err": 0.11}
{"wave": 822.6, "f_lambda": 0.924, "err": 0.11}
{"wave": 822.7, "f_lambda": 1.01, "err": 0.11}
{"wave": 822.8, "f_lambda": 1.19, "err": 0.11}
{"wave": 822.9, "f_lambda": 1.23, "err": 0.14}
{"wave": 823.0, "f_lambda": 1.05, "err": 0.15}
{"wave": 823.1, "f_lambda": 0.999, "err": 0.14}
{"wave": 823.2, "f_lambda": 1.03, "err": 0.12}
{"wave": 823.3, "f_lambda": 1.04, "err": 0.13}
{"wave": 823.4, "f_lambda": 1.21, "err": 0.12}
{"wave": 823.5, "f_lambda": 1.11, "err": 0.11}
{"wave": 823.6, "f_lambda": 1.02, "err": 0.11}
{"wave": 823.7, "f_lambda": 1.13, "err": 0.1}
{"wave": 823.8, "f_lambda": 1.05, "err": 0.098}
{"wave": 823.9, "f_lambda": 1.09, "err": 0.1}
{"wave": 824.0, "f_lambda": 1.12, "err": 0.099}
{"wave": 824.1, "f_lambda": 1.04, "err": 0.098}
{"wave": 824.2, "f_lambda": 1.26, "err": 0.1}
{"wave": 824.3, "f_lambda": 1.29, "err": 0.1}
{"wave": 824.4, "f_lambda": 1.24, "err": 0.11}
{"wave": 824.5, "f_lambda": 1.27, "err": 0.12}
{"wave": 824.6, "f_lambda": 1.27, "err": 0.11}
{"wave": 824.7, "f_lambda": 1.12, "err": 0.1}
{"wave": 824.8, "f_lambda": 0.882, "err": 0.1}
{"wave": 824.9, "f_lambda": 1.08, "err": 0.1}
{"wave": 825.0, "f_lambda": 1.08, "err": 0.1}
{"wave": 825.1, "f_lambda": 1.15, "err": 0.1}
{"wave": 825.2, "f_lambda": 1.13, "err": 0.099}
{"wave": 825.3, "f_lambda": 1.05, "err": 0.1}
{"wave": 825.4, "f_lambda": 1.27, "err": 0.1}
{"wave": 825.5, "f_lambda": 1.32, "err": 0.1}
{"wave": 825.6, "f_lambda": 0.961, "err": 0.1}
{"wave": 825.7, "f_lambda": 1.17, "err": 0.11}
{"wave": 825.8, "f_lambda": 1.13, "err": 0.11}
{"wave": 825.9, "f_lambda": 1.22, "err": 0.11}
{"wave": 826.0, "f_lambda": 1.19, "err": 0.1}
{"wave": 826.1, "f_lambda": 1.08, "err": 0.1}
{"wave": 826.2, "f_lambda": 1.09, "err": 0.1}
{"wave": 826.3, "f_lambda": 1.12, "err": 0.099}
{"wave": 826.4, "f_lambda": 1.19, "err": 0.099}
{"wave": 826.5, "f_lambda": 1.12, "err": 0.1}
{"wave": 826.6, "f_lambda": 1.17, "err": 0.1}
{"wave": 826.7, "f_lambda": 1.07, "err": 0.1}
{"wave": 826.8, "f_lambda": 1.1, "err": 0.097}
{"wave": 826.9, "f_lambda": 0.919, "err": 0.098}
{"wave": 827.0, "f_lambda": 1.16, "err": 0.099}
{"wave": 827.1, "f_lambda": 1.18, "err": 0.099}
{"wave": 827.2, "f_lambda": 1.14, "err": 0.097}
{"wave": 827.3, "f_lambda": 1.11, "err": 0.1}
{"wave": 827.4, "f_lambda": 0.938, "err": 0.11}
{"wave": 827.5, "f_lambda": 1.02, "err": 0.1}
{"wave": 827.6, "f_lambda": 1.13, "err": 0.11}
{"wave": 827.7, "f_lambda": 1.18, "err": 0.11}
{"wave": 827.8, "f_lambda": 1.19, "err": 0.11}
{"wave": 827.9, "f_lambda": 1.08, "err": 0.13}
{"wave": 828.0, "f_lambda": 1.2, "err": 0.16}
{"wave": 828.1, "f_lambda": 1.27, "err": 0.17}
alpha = 0.07 nm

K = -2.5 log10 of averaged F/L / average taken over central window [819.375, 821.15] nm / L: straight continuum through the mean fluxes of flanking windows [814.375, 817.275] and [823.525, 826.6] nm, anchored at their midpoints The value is 0.04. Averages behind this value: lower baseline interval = 1.06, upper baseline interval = 1.14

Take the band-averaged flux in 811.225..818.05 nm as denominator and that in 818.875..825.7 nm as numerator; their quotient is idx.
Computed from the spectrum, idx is 1.0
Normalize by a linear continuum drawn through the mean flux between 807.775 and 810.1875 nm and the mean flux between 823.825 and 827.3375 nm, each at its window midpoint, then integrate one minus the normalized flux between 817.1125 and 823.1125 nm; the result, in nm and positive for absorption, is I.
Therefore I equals 0.17 nm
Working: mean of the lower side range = 1.08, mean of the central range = 1.09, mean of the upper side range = 1.14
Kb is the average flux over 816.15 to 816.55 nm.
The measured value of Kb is 0.979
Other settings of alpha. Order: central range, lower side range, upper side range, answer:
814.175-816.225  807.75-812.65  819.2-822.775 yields 0.025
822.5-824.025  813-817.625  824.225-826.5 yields 0.069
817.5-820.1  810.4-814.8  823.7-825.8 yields 0.085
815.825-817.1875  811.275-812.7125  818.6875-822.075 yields 0.043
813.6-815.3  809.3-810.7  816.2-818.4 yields -0.052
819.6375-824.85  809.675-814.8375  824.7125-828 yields 0.036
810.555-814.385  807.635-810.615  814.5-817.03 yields -0.002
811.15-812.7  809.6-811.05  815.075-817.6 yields 0.050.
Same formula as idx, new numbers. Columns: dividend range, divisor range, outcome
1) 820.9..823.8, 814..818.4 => 1.05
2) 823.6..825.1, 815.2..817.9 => 1.08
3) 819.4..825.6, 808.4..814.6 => 1.02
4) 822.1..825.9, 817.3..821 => 1.05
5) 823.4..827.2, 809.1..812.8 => 1.05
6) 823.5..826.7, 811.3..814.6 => 1.06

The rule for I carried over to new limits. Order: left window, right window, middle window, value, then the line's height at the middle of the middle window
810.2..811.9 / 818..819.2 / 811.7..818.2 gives 0.21 nm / 1.1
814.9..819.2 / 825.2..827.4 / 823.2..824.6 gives -0.04 nm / 1.11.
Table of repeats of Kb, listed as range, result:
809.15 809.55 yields 1.05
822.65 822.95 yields 1.14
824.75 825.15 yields 1.05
